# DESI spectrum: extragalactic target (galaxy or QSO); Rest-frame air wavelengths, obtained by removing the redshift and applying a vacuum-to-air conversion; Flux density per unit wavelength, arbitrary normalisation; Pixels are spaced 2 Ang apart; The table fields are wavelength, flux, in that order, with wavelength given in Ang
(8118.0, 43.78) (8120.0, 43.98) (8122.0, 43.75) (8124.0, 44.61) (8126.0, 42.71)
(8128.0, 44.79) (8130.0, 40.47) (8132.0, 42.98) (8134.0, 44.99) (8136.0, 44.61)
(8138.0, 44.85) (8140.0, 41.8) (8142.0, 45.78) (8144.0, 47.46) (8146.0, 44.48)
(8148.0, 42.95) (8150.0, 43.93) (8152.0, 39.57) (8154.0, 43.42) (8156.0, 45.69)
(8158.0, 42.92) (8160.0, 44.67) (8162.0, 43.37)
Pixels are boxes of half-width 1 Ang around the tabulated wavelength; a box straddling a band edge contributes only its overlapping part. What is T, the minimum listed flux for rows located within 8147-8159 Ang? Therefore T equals 39.57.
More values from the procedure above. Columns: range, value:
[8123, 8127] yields 42.71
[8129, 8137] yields 40.47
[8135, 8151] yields 41.8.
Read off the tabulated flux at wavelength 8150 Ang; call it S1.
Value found 43.93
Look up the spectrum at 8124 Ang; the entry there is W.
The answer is 44.61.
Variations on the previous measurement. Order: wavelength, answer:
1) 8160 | 44.67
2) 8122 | 43.75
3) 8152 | 39.57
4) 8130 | 40.47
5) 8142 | 45.78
